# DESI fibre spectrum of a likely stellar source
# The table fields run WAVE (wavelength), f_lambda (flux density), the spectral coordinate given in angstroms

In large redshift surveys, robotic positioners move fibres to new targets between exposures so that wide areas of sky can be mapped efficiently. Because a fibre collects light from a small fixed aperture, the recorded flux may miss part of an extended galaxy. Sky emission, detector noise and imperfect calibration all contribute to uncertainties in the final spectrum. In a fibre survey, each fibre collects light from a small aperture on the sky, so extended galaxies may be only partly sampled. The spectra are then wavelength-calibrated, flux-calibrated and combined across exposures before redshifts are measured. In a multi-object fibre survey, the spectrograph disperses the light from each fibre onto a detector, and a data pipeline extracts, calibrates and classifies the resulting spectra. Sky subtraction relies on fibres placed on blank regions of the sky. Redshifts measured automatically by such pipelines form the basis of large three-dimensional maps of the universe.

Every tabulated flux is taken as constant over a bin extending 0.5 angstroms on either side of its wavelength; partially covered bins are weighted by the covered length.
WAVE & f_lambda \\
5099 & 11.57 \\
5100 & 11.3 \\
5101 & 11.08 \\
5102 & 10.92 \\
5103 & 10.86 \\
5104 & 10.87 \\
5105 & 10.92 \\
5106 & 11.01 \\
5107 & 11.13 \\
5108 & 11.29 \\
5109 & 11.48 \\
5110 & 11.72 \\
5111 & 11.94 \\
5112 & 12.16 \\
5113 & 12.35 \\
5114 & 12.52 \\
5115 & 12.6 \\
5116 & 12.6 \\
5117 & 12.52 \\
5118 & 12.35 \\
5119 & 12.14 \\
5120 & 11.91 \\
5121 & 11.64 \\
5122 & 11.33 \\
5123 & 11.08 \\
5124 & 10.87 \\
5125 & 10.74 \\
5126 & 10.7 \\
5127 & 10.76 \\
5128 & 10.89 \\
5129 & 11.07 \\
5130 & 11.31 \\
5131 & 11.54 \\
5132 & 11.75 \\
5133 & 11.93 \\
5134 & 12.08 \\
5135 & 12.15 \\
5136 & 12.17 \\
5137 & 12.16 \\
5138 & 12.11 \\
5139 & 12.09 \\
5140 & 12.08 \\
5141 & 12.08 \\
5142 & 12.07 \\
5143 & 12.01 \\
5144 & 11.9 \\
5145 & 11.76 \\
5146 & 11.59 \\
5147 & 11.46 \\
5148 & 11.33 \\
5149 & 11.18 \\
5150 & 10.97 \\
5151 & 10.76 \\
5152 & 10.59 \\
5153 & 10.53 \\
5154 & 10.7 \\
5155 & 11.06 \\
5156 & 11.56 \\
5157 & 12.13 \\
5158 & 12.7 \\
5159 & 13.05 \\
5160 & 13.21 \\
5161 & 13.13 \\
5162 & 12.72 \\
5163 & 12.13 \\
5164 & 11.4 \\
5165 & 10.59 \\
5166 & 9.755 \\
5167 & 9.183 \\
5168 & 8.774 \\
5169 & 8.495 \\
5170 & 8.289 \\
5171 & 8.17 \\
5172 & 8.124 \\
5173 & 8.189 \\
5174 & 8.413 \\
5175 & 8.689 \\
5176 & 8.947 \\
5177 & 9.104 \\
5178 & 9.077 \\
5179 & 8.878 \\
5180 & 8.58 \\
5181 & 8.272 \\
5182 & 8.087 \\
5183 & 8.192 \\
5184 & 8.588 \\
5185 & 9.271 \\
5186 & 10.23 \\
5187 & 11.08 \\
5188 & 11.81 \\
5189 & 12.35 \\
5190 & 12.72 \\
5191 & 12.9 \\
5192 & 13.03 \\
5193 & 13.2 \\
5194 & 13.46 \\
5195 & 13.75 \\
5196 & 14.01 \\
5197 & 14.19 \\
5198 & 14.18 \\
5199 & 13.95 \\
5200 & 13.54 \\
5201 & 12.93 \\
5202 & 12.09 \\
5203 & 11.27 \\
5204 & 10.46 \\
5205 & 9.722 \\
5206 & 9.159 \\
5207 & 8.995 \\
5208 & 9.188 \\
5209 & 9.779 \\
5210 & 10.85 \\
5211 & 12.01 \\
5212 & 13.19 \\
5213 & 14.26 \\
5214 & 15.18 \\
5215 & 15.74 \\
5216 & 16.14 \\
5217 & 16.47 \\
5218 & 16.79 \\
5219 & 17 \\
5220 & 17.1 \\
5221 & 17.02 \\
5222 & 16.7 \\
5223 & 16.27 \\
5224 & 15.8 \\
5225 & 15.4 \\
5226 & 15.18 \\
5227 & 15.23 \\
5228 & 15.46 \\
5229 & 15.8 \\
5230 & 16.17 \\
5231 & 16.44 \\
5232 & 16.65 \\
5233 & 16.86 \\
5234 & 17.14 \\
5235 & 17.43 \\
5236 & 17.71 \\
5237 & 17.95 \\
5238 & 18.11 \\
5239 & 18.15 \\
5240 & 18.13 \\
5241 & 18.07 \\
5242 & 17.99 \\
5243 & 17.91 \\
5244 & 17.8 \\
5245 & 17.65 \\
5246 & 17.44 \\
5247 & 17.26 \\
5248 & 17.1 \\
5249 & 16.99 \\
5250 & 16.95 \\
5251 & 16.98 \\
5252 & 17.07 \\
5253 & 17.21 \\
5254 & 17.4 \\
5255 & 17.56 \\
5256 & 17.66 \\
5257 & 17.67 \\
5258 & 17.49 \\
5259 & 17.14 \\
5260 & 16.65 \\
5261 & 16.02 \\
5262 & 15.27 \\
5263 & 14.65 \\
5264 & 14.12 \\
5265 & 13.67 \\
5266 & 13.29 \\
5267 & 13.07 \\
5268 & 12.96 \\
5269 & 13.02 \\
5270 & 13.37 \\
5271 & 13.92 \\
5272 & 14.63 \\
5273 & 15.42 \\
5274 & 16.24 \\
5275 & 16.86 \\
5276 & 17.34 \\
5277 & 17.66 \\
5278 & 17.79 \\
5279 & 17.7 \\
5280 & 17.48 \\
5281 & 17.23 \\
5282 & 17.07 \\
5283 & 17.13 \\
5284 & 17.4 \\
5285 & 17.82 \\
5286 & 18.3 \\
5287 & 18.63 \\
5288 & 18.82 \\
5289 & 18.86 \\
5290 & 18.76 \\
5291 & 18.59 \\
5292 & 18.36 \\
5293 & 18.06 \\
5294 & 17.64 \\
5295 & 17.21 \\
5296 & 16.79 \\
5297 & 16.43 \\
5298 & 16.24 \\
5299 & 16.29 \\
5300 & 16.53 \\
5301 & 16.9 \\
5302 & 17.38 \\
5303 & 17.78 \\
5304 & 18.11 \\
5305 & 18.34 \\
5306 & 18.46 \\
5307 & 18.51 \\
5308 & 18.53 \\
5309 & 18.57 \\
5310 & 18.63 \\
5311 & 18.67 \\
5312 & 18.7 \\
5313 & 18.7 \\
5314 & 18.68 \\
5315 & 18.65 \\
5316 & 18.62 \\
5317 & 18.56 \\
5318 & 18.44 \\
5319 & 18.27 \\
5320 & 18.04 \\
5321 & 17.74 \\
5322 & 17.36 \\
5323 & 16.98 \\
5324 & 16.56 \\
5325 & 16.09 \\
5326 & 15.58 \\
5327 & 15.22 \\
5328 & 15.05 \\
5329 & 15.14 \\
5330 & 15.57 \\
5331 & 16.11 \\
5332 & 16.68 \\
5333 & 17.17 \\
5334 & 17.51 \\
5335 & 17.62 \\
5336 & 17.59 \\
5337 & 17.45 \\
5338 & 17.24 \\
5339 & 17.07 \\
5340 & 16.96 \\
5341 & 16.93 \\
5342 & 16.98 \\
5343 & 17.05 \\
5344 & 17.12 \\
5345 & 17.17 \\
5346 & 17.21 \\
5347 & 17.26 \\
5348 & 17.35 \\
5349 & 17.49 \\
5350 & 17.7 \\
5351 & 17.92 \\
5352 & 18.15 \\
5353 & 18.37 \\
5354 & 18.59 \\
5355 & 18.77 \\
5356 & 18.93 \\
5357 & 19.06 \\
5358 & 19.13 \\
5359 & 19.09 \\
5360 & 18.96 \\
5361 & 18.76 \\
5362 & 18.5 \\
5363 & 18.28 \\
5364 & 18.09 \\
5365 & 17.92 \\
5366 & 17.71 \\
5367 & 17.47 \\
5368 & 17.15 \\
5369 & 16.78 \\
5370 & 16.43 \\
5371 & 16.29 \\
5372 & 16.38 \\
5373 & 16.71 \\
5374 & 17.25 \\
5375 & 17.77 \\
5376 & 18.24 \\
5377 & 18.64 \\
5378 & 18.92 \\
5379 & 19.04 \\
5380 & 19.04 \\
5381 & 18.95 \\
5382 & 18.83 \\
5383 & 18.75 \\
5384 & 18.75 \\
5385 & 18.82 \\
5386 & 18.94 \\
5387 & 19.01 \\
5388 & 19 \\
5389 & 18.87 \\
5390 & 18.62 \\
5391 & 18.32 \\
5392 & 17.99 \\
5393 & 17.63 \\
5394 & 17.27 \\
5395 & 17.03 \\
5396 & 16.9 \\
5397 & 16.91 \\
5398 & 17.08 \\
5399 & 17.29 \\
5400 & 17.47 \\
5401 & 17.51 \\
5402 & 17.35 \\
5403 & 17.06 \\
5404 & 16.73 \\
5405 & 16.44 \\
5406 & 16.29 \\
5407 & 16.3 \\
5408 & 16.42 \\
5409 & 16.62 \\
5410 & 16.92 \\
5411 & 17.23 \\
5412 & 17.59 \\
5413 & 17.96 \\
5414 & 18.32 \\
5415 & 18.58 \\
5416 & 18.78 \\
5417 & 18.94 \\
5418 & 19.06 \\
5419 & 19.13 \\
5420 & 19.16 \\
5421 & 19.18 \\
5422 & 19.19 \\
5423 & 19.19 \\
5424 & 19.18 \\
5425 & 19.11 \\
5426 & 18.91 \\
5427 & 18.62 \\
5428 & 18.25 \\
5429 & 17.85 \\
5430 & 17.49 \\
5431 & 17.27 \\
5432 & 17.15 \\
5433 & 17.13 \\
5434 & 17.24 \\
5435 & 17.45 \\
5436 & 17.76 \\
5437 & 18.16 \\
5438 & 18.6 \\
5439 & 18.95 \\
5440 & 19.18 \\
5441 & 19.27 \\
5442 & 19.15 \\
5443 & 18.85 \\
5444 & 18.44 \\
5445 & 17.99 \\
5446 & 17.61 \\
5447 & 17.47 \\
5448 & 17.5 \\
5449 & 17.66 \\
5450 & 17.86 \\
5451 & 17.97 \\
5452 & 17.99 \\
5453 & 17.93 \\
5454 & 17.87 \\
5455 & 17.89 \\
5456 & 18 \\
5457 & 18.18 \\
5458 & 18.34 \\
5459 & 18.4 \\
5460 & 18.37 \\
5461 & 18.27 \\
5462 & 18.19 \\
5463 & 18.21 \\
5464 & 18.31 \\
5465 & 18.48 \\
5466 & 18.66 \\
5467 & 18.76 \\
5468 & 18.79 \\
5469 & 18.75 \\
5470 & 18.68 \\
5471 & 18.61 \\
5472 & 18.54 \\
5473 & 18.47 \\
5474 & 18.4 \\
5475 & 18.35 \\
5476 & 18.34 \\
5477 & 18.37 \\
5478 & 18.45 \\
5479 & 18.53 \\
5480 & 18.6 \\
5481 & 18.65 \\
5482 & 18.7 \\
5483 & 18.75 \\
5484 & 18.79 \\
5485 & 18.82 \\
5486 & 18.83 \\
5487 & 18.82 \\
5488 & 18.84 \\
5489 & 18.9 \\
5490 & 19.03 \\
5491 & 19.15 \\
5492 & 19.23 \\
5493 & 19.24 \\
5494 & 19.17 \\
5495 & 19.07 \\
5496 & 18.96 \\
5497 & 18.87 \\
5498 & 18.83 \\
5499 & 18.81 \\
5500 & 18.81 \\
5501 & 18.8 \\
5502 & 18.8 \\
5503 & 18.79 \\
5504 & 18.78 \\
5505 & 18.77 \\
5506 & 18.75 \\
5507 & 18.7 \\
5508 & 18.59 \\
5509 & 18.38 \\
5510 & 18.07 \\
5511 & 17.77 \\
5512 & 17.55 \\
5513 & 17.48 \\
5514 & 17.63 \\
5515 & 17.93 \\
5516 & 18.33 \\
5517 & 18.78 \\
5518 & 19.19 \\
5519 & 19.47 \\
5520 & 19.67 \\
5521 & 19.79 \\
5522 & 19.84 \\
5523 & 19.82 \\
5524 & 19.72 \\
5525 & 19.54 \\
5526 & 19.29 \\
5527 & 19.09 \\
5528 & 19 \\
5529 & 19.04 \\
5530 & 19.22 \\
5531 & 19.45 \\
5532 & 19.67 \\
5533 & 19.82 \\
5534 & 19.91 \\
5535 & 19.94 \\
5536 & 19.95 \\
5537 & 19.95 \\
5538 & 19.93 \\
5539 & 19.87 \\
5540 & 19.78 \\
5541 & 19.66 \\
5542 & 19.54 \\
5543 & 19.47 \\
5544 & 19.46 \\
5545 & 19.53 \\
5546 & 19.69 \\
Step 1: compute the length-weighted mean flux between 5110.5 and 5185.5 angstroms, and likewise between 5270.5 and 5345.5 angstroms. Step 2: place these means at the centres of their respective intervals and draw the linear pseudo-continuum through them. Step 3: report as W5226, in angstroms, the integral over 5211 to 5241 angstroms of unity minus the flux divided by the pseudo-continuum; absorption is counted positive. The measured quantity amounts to -4.9 angstroms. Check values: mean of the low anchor 10.9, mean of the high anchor 17.4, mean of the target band 16.4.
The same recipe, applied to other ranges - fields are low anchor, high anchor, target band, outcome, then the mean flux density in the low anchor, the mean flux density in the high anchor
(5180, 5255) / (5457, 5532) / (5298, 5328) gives -3.3 angstroms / 14.5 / 18.7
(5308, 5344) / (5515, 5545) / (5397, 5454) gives 1.4 angstroms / 17.3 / 19.5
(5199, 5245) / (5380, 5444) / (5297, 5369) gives -3.4 angstroms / 15.1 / 18.1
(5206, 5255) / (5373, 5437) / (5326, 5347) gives 0.6 angstroms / 16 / 18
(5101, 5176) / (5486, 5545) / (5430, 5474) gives -1.1 angstroms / 11.2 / 19.1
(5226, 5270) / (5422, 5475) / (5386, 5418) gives 0.4 angstroms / 16.5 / 18.3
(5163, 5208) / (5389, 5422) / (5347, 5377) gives -3.1 angstroms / 10.6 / 17.7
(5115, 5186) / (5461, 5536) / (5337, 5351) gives -1.8 angstroms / 10.8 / 18.8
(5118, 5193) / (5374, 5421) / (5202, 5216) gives 0.9 angstroms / 10.9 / 18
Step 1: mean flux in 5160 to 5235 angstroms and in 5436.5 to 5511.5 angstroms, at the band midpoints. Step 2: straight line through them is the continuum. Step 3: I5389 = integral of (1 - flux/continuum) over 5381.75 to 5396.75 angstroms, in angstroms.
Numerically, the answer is -1.5 angstroms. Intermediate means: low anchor 12.4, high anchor 18.5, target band 18.3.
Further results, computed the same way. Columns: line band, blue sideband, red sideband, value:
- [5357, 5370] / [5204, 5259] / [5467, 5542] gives -0.6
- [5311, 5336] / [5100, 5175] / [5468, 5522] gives -3.5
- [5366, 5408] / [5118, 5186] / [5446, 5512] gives -3.6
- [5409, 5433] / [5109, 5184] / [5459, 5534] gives -1.7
